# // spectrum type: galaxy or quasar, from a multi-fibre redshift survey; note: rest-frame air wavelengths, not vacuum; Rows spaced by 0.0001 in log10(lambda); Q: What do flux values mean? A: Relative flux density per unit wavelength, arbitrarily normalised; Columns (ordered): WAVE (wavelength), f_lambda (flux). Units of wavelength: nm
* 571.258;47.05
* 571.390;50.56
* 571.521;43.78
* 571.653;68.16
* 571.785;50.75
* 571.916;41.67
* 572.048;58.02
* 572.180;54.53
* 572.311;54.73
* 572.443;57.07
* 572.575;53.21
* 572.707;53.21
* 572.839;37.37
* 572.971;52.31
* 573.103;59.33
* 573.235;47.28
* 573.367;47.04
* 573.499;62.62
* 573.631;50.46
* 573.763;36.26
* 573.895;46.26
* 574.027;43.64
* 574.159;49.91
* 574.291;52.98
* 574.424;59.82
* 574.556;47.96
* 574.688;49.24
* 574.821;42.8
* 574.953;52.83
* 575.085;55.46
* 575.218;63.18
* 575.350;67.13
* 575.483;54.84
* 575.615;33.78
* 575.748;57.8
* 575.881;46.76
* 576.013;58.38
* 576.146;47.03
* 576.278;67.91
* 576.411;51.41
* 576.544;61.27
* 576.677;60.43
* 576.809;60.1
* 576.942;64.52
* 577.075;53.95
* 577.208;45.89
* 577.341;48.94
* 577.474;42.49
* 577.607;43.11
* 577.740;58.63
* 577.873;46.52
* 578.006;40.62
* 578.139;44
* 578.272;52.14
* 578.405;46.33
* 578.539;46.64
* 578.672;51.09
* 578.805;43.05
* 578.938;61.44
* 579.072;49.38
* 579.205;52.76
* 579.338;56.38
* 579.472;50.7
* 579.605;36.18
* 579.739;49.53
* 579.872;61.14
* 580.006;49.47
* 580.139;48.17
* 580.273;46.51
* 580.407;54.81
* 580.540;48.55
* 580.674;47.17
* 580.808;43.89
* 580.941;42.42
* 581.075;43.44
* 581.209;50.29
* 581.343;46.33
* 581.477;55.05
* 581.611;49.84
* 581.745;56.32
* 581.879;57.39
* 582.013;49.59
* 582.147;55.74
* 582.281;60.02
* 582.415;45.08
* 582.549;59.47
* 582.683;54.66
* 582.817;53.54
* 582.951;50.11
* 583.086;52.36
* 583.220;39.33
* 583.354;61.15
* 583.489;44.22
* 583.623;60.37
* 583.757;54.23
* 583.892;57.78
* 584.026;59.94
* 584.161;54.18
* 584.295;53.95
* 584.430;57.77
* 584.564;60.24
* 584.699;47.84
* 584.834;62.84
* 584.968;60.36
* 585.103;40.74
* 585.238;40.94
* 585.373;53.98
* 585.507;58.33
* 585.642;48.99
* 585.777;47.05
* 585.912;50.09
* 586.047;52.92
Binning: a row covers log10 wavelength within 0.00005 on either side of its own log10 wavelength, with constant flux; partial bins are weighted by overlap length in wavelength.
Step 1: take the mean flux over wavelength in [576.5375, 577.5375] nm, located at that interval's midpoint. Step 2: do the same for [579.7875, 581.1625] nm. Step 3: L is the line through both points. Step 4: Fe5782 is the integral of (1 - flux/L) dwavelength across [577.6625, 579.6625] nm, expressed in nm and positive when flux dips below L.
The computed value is 0.098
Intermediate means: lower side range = 54.3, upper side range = 48.6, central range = 49.1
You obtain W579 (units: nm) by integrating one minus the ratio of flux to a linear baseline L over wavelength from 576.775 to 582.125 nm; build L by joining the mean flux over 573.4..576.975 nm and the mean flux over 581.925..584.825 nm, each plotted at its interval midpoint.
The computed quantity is 0.39 nm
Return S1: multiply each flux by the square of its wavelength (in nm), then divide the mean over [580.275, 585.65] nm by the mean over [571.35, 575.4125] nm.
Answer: 1.0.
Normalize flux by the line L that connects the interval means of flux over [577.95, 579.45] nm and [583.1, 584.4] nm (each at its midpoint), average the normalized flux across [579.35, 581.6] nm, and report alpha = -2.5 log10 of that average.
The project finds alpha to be 0.05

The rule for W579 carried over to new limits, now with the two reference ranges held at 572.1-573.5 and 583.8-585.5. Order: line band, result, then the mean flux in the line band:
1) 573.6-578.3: 0.101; 51.6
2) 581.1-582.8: 0.025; 53.1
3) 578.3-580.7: 0.151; 50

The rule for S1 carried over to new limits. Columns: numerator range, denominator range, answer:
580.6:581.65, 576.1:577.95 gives 0.89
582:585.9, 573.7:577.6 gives 1.05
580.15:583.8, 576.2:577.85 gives 0.95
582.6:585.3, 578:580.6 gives 1.09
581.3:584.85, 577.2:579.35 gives 1.13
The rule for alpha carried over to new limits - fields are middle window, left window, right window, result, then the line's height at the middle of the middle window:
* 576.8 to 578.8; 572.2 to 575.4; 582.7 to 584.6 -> 0.08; 52.7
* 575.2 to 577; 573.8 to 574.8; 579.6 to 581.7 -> -0.15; 49.1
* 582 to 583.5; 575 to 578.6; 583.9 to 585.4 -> 0.02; 53.7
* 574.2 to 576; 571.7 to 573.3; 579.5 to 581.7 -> -0.04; 50.7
